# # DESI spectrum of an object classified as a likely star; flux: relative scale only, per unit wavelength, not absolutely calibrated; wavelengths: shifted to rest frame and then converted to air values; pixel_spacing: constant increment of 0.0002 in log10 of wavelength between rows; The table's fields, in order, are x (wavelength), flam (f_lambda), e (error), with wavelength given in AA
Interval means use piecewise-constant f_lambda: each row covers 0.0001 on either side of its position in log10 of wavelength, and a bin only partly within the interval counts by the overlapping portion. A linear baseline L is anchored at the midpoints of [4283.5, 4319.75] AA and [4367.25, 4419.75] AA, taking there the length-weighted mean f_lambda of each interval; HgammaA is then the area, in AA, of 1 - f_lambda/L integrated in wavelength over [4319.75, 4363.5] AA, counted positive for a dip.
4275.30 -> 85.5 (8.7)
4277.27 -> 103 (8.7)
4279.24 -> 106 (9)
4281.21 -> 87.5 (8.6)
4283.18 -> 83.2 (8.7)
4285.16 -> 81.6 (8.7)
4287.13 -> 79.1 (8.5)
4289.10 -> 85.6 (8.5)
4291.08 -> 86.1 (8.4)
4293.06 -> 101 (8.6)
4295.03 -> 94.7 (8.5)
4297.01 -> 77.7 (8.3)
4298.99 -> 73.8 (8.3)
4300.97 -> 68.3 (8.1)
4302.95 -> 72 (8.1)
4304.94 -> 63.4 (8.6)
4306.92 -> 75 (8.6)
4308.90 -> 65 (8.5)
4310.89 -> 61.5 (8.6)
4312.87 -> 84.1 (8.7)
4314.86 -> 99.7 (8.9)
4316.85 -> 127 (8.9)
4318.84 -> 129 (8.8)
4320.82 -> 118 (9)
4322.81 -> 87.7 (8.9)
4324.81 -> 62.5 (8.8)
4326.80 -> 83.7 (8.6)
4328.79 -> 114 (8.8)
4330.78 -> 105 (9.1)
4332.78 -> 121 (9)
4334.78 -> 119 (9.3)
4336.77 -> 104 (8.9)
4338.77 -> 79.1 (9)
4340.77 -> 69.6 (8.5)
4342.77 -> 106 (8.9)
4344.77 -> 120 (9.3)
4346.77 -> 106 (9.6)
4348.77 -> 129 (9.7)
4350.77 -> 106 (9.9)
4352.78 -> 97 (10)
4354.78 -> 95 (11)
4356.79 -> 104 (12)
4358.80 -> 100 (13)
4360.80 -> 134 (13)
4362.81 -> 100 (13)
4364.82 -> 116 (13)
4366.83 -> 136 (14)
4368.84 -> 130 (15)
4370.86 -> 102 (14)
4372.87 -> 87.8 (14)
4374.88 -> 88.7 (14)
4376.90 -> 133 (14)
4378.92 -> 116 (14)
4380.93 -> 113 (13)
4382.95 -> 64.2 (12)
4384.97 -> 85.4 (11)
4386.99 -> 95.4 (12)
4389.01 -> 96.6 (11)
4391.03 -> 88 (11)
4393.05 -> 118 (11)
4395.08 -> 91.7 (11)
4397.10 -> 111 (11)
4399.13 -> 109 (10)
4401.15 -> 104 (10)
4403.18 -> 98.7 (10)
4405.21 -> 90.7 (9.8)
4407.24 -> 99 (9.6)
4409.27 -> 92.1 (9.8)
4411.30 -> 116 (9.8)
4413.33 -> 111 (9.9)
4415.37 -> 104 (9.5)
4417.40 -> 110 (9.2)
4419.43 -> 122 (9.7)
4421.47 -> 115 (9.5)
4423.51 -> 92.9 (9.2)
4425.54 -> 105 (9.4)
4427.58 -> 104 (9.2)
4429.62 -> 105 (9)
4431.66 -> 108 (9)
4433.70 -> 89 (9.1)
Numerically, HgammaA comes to -4.8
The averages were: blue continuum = 84.6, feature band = 103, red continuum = 103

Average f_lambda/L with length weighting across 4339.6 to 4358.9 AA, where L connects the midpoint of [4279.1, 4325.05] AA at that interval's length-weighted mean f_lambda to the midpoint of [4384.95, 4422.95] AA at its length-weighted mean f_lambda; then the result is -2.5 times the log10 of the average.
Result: -0.10 mag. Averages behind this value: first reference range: 86.3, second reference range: 103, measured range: 103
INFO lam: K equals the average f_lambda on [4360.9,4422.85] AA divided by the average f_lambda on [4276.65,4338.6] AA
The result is 1.16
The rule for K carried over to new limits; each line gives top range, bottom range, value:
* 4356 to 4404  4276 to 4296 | 1.16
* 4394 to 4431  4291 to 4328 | 1.22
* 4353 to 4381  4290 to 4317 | 1.37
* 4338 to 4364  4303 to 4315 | 1.43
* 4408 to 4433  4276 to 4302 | 1.23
